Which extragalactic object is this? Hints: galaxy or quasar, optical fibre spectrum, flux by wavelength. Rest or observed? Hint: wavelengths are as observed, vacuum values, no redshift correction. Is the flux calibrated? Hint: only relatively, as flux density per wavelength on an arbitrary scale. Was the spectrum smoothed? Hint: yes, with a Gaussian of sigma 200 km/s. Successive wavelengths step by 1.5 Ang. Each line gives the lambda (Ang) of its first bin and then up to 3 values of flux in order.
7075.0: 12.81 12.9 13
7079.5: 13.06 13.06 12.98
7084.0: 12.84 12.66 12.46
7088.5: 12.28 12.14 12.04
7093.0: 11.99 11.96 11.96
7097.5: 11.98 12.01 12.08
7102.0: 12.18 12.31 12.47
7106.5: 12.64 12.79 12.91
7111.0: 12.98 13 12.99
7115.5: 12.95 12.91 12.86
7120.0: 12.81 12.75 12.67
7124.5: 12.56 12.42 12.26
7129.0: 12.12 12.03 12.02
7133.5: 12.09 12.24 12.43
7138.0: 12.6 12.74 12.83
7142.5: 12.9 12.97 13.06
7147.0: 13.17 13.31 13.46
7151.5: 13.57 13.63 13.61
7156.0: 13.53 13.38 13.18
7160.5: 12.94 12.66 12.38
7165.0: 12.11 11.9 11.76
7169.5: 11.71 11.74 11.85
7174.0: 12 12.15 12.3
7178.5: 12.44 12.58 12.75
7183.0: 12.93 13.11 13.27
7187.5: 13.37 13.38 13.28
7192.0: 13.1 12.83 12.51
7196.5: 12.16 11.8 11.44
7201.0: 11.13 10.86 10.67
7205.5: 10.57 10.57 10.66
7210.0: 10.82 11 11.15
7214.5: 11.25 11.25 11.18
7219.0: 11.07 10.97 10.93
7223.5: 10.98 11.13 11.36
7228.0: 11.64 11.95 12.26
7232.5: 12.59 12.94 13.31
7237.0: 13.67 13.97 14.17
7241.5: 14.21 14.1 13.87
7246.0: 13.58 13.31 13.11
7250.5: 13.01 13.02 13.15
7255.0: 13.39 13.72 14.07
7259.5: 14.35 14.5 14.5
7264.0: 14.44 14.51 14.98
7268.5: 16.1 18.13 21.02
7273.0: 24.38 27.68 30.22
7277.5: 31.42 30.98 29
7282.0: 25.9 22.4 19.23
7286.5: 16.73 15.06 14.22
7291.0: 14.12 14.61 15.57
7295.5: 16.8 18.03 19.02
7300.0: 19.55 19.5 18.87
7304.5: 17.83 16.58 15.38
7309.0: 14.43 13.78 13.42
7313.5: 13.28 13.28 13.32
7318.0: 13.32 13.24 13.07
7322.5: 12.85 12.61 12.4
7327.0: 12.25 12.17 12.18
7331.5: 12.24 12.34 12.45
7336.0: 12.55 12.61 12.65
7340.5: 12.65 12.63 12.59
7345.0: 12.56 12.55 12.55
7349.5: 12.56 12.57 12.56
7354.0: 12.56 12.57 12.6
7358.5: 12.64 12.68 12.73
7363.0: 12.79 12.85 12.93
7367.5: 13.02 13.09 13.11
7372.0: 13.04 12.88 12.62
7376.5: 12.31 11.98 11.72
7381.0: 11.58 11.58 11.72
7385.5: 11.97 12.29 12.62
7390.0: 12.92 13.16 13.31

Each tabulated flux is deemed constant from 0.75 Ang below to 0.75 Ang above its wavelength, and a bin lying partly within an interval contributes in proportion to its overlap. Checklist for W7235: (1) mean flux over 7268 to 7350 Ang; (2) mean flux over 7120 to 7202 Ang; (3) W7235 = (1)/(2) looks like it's 1.3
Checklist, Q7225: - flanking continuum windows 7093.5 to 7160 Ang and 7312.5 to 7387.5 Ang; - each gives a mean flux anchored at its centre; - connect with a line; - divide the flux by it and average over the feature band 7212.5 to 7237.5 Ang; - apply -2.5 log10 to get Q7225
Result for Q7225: 0.08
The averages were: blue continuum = 12.7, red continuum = 12.6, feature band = 11.7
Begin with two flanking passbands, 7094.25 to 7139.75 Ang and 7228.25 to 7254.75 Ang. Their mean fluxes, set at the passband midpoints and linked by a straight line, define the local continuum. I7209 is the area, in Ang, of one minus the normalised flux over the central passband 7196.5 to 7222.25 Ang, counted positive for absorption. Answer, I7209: 4.0 Ang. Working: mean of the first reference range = 12.5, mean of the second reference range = 13.3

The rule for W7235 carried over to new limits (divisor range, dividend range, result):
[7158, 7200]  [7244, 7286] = 1.48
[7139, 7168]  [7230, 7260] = 1.04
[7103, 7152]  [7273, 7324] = 1.44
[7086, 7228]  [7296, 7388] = 1.09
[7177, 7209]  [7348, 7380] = 1.04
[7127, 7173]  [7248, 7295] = 1.44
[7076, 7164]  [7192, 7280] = 1.12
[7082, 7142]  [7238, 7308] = 1.41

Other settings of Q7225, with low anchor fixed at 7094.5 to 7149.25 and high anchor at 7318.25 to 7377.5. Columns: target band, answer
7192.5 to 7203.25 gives 0.07 mag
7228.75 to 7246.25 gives -0.06 mag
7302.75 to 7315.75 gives -0.19 mag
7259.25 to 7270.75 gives -0.20 mag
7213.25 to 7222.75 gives 0.14 mag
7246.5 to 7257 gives -0.05 mag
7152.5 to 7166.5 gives -0.03 mag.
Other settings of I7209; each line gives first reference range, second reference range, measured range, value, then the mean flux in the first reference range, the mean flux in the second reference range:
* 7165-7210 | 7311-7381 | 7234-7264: -3.5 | 12.1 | 12.7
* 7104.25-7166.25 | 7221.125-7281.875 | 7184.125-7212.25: 5.1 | 12.8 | 16.1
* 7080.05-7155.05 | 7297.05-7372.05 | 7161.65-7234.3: 6.2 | 12.6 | 13.6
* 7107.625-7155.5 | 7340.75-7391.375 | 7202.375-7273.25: -2.4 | 12.8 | 12.5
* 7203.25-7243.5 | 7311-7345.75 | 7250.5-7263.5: -1.8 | 11.9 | 12.7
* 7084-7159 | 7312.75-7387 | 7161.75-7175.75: 0.7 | 12.7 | 12.6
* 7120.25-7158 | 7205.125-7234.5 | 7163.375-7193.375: -1.1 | 12.8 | 11.3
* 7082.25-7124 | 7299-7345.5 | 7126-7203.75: 2.0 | 12.5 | 13.9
